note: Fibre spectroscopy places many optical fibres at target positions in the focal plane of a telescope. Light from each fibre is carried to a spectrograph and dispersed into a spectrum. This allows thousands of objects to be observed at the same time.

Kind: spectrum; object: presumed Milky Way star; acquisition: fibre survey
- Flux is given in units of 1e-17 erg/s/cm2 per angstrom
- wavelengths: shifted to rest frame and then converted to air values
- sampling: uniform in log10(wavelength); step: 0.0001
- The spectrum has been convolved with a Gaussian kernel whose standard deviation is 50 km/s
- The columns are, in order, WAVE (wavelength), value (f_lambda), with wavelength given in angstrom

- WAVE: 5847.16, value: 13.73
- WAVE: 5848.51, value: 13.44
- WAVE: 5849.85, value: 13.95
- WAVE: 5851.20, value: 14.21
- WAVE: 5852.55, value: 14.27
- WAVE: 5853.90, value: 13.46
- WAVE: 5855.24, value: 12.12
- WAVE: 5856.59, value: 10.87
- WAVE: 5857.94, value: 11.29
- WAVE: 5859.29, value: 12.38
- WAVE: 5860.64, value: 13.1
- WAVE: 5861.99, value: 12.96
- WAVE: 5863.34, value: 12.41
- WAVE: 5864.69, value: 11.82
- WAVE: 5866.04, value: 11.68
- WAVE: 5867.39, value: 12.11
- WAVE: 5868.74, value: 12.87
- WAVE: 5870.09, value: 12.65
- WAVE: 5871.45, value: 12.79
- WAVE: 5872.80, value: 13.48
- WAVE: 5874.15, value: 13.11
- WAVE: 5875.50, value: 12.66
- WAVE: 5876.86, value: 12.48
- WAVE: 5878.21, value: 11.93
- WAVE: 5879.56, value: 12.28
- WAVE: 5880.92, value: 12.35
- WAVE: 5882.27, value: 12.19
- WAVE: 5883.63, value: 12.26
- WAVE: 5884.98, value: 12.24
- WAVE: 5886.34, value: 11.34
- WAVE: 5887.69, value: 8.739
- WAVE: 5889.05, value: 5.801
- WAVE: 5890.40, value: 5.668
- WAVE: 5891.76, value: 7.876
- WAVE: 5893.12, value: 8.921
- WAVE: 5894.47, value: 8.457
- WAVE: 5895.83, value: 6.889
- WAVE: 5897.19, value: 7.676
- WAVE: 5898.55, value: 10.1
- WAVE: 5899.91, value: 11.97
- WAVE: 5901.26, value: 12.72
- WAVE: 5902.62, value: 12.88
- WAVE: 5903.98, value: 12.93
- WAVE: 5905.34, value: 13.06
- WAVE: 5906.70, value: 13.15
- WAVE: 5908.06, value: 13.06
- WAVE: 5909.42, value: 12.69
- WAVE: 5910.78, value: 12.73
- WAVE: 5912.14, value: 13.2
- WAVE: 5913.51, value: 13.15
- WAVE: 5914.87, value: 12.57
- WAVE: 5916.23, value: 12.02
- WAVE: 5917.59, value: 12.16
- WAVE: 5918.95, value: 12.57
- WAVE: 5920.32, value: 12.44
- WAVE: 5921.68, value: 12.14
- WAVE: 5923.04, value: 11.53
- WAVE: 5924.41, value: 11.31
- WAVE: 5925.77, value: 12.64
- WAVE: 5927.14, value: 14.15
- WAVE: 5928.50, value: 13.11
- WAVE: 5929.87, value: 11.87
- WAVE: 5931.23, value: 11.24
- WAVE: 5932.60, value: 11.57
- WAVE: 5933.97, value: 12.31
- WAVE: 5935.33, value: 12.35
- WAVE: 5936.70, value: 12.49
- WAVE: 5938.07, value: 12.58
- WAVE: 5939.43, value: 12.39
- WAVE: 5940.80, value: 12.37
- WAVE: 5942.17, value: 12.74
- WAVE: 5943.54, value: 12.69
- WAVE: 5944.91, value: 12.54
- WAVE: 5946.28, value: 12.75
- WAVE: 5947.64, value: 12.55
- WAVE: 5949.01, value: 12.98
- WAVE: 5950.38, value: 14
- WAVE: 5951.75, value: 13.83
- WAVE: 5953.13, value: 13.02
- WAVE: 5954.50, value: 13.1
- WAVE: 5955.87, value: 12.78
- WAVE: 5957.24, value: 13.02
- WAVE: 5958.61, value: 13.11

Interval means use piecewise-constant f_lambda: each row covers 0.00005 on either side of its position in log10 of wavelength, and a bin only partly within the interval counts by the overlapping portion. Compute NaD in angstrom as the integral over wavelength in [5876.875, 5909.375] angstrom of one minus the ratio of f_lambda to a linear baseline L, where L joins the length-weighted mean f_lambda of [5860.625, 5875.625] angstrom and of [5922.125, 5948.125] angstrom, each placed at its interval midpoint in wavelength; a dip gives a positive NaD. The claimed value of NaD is 4.7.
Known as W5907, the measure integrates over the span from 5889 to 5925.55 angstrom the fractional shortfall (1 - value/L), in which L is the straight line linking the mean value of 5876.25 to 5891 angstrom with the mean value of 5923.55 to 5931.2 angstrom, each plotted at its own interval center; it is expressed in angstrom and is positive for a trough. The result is 1.5 angstrom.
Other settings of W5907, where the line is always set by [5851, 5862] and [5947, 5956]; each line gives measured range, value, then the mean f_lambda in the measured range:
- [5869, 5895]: 3.8 angstrom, 10.9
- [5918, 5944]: 1.5 angstrom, 12.3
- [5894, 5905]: 2.0 angstrom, 10.6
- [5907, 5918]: 0.2 angstrom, 12.7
